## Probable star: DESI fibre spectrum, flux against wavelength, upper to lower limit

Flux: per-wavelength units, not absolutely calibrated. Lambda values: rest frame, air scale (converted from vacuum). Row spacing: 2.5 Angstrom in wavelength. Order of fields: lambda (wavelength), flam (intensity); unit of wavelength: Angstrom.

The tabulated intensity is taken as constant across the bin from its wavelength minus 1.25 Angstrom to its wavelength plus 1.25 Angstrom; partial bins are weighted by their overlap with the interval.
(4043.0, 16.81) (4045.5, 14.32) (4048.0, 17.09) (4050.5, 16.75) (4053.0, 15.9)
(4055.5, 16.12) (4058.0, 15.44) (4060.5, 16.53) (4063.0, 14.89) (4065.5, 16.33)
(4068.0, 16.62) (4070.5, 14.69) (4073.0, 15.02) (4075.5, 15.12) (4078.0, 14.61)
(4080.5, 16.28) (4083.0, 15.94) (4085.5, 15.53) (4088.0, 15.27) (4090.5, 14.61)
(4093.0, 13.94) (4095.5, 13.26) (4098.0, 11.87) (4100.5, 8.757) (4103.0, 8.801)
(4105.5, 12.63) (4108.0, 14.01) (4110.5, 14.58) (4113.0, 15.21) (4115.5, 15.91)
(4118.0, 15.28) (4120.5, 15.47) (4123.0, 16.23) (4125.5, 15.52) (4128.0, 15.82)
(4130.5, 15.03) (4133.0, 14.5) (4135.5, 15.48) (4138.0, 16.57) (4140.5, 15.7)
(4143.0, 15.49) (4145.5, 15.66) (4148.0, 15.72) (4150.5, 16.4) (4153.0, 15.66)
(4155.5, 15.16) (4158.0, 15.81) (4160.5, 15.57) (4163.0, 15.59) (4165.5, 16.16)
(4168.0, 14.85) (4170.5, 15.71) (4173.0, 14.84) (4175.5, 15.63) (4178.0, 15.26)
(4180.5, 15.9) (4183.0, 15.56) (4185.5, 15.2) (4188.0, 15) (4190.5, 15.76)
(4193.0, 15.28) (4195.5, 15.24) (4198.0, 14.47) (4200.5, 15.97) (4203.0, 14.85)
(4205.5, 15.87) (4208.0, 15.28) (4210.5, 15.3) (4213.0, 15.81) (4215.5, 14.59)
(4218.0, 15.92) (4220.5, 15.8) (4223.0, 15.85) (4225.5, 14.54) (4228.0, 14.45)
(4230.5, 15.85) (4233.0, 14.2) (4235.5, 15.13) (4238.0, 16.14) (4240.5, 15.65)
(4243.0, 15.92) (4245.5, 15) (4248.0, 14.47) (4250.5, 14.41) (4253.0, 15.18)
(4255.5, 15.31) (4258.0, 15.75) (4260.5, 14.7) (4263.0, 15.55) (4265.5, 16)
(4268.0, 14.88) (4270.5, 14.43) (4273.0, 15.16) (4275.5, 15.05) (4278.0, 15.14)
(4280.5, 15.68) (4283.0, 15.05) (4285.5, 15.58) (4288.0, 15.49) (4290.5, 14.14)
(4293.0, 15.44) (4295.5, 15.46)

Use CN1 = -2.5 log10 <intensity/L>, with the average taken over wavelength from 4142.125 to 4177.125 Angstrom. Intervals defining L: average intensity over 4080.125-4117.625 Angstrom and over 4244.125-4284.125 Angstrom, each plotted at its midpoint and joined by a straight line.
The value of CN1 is -0.10 mag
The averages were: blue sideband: 13.7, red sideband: 15.1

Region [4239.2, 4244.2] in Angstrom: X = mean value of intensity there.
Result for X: 15.8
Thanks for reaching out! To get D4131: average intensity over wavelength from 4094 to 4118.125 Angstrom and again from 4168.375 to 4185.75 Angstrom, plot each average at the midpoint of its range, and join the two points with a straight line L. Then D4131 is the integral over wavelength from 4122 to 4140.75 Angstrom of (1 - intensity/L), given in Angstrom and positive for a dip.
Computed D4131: -2.4 Angstrom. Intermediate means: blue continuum 12.9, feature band 15.6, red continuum 15.4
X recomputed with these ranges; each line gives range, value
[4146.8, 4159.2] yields 15.7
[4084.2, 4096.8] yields 14.5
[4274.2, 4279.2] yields 15.1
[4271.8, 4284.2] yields 15.2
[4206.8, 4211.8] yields 15.3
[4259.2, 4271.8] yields 15.1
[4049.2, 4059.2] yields 16.1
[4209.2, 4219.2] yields 15.4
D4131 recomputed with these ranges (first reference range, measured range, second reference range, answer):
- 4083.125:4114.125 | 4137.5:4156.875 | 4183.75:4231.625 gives -2.14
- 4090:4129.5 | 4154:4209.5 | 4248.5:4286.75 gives -3.64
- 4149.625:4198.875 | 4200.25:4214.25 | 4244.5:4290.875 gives -0.13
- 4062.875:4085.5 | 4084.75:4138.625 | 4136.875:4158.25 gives 4.88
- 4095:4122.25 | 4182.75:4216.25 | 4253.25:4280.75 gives -2.08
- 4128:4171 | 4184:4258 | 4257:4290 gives 0.59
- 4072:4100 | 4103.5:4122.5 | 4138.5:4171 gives 0.54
